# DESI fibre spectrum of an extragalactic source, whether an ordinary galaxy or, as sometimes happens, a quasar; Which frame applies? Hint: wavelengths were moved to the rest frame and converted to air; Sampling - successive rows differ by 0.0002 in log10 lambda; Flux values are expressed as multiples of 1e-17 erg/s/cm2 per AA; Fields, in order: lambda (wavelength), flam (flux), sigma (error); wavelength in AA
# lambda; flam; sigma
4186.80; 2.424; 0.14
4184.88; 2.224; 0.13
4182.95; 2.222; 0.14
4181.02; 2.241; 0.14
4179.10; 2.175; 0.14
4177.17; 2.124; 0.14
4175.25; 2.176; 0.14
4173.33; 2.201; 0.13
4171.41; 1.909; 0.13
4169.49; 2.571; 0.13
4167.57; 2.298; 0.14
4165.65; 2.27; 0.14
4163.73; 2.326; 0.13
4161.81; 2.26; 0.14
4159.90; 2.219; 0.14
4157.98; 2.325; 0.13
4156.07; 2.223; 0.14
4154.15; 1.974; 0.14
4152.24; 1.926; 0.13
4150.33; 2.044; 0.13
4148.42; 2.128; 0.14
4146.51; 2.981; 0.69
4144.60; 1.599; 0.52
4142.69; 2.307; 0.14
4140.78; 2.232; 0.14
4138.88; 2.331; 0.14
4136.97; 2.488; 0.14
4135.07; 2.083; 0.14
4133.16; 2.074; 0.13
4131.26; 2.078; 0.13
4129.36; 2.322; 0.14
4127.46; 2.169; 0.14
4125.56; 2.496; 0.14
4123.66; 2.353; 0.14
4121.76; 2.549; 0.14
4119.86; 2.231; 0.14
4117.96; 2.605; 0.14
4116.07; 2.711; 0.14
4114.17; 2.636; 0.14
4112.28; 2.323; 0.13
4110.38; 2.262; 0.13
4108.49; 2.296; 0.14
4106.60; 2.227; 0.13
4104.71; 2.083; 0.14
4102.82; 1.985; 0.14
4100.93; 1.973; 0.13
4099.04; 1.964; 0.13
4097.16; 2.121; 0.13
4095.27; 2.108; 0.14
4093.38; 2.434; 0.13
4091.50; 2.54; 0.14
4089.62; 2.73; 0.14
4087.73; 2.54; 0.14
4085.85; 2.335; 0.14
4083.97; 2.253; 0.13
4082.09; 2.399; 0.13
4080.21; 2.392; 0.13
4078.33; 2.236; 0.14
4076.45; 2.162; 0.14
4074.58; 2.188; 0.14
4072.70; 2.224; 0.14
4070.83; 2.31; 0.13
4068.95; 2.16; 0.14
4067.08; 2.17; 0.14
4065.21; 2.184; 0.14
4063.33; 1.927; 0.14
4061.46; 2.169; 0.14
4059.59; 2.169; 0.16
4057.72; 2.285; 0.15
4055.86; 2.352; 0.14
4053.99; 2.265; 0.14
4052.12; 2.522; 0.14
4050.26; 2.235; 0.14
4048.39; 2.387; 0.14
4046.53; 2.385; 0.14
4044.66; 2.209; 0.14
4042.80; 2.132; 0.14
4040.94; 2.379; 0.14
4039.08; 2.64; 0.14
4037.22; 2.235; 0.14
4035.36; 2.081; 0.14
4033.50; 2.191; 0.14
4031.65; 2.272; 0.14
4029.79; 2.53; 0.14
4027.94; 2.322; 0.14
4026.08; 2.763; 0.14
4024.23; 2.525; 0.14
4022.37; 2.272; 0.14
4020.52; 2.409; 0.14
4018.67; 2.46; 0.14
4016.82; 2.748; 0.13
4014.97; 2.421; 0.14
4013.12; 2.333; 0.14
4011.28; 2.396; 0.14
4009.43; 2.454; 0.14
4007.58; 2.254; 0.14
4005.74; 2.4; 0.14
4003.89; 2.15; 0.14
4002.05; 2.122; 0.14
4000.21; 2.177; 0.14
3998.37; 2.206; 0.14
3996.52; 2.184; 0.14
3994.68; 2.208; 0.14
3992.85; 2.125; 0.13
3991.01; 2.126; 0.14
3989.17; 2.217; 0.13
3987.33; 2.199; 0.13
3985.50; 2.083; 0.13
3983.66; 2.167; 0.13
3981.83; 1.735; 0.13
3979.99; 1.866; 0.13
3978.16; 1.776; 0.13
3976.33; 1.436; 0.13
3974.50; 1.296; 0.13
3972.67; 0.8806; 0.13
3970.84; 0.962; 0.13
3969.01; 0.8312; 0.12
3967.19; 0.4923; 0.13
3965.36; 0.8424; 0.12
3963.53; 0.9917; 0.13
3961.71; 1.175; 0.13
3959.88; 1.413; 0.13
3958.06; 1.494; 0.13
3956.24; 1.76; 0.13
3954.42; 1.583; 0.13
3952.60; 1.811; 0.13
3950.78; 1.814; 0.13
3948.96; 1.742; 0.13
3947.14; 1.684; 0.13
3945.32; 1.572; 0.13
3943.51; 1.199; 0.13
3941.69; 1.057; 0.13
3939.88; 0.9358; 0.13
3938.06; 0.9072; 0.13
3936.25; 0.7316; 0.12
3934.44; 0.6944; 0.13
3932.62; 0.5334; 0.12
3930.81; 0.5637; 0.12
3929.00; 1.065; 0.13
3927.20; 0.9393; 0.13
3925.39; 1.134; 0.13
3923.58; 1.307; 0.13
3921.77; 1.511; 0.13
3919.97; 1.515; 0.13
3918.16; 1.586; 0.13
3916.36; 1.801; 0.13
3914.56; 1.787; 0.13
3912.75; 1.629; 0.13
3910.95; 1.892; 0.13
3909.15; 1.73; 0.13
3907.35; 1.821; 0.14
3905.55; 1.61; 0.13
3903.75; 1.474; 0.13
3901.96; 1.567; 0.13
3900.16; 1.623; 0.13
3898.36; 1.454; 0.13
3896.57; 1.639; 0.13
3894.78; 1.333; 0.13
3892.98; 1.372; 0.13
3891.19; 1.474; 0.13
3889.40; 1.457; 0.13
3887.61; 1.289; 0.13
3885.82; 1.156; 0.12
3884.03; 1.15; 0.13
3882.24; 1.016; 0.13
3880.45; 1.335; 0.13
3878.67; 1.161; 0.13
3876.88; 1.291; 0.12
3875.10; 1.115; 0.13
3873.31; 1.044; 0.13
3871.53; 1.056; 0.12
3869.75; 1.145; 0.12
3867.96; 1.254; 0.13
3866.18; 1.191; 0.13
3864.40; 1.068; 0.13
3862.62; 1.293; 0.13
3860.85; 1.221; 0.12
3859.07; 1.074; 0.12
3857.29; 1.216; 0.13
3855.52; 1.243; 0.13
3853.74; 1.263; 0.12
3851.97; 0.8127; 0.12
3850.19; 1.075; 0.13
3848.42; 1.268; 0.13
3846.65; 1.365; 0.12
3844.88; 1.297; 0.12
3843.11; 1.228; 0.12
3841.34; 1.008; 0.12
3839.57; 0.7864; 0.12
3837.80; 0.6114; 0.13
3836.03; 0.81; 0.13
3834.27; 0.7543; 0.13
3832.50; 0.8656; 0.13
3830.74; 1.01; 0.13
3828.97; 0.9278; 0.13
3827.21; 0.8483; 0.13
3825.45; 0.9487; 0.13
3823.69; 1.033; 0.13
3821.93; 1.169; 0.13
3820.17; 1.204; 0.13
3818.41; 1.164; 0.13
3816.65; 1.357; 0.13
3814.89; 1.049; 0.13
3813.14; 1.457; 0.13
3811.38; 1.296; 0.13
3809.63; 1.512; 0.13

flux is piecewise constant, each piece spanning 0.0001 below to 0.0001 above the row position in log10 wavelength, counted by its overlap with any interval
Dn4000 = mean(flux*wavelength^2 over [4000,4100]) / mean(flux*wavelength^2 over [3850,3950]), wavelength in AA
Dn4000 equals 1.94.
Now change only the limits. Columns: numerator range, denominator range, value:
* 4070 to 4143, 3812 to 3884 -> 2.38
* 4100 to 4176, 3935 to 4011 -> 1.49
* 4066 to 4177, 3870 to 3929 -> 1.80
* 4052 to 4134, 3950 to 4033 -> 1.24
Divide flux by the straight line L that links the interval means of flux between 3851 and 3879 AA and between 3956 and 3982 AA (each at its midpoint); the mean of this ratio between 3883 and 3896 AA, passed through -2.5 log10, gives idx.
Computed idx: -0.13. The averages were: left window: 1.15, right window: 1.24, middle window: 1.32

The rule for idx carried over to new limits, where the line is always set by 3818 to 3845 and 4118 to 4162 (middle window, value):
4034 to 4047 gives -0.24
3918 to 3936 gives 0.28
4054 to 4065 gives -0.15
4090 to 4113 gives -0.06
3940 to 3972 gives 0.13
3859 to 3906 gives -0.10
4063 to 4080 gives -0.12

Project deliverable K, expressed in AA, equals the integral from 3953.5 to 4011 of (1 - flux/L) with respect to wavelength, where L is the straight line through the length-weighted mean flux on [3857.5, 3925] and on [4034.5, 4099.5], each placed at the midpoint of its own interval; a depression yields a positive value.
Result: 4.0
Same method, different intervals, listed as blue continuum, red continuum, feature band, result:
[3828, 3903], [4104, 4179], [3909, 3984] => 8.6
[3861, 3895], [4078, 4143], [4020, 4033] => -3.5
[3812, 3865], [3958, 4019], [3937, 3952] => 2.4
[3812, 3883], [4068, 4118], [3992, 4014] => -4.6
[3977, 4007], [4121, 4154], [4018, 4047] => -3.0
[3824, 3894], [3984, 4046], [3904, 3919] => -2.0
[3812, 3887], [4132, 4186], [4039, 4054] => -4.4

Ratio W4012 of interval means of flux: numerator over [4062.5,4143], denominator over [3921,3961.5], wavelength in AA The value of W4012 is 1.8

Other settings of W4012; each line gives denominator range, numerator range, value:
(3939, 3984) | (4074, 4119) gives 1.69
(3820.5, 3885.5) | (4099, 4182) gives 2.07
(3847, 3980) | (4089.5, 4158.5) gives 1.76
